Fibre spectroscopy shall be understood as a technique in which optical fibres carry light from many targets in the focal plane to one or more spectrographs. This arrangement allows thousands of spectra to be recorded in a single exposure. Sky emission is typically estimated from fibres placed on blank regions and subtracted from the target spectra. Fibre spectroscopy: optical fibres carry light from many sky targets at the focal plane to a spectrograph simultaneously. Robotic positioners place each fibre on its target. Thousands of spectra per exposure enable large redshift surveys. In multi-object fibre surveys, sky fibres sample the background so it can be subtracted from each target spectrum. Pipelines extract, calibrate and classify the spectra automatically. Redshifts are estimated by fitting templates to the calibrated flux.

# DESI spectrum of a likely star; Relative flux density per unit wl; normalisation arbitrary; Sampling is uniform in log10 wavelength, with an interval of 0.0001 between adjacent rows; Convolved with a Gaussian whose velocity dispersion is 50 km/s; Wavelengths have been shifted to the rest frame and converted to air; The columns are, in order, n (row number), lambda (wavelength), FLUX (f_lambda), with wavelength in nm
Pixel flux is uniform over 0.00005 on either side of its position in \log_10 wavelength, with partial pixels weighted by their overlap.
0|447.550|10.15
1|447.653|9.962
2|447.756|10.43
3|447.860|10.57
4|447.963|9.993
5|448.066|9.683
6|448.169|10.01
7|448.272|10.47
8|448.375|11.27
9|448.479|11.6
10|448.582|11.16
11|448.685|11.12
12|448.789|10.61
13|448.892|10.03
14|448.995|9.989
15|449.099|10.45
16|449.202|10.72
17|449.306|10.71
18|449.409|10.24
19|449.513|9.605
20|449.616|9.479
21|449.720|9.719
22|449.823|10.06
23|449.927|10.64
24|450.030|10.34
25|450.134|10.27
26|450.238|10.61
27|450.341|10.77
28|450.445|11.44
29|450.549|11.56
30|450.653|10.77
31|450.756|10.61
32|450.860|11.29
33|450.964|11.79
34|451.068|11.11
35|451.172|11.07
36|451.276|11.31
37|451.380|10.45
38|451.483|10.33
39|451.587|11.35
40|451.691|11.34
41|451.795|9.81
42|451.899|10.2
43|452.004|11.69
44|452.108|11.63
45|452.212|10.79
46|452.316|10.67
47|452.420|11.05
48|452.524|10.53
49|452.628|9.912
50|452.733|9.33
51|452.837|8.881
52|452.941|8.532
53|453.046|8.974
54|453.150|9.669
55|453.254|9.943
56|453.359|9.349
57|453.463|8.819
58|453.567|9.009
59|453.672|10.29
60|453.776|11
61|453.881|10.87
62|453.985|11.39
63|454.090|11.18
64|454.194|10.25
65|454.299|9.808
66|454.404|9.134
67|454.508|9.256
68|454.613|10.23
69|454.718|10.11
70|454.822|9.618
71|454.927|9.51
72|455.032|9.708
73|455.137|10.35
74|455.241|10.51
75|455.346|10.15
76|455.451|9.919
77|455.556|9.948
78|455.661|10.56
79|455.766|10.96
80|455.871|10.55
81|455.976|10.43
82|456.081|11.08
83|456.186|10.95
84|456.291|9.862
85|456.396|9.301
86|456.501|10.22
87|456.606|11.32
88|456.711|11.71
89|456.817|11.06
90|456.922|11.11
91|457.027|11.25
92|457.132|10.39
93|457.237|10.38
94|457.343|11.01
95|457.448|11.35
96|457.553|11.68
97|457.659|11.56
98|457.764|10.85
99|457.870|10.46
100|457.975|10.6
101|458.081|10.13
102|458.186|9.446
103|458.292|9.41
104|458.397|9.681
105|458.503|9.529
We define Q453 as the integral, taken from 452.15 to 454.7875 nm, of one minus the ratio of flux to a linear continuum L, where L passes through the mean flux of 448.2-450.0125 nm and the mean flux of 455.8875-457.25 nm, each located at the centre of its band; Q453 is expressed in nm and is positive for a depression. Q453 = 0.16 nm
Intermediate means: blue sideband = 10.5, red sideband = 10.7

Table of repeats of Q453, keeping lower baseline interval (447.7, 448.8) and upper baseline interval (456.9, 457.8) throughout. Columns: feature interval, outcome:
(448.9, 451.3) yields 0.02 nm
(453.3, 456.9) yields 0.23 nm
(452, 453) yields 0.06 nm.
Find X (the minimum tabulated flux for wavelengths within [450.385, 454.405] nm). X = 8.532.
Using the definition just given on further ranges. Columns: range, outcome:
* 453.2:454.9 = 8.819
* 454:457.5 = 9.134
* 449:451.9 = 9.479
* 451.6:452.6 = 9.81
